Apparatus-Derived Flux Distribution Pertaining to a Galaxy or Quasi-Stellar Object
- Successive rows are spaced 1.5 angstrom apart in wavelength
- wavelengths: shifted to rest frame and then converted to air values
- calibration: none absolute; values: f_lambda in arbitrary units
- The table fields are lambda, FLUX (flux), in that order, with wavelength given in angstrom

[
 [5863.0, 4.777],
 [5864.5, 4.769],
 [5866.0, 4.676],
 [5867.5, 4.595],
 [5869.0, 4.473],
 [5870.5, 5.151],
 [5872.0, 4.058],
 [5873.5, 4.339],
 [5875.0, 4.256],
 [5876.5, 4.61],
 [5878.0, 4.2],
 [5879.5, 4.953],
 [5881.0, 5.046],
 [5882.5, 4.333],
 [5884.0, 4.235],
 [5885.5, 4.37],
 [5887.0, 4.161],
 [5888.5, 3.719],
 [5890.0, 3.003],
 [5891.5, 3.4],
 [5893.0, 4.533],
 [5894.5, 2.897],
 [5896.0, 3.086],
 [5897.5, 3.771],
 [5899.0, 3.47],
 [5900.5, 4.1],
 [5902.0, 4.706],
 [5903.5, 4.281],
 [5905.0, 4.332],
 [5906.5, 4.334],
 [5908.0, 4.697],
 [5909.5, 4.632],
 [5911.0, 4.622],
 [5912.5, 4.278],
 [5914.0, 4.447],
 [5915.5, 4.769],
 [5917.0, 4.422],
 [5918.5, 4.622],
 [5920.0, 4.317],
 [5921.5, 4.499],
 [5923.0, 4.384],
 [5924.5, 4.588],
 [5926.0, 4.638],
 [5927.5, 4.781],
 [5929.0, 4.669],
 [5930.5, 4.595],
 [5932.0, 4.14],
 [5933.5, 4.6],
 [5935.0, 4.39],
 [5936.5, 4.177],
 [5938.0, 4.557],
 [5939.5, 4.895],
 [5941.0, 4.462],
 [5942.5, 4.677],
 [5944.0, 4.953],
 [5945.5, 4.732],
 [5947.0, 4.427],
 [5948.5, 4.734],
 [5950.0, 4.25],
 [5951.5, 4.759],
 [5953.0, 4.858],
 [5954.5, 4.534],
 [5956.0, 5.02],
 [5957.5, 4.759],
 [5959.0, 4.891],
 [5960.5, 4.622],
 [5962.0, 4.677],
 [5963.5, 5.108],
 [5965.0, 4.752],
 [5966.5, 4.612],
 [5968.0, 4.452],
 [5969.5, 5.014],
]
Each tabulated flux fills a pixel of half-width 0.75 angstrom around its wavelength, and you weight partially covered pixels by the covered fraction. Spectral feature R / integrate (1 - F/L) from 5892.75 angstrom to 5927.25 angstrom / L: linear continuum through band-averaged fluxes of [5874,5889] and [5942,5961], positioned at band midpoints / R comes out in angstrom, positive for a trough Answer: 1.9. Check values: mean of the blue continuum 4.4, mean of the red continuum 4.71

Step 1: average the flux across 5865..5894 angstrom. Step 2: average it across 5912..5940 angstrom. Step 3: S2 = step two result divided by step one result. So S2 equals 1.0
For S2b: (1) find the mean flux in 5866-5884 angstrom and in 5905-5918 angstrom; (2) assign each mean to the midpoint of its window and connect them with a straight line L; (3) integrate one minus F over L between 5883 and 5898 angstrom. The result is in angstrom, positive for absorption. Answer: 2.7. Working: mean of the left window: 4.54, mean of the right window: 4.52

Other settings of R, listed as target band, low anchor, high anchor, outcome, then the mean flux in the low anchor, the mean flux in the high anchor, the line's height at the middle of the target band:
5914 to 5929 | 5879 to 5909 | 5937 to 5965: -0.6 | 4.07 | 4.71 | 4.38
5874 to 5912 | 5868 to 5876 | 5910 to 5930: 2.9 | 4.46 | 4.54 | 4.5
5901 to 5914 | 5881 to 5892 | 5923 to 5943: -0.7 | 3.98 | 4.54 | 4.23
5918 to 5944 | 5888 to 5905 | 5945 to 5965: -1.3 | 3.75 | 4.72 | 4.32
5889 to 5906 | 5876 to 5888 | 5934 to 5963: 2.7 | 4.47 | 4.65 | 4.51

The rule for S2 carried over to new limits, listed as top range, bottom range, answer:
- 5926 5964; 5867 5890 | 1.06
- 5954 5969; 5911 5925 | 1.06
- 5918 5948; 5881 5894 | 1.14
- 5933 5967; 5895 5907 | 1.17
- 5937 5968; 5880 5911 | 1.15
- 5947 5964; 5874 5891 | 1.11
